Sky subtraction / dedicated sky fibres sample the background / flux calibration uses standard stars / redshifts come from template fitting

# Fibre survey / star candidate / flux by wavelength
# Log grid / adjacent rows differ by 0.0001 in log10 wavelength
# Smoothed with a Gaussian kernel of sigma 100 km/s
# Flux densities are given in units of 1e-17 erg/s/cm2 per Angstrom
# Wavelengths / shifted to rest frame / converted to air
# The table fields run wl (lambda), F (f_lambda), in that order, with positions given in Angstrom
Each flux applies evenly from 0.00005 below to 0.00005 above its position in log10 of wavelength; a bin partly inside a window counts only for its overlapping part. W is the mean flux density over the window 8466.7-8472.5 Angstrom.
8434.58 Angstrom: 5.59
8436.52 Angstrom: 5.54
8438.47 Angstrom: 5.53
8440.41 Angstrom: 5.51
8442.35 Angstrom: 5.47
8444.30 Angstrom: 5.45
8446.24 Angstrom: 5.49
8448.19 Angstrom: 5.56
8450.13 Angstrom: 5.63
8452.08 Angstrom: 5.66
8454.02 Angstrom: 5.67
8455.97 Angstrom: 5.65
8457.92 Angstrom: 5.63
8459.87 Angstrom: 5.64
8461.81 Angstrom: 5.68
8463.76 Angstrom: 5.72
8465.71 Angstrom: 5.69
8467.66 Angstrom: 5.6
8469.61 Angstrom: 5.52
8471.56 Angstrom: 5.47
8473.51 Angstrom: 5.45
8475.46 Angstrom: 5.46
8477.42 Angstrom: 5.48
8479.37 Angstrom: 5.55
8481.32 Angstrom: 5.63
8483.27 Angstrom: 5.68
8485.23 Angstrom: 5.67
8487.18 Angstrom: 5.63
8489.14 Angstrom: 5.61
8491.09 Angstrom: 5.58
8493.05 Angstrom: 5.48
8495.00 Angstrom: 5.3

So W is 5.53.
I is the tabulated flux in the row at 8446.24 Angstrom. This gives 5.49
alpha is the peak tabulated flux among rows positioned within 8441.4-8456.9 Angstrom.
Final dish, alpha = 5.67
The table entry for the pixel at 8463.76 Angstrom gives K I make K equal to 5.72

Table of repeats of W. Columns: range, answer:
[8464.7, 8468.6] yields 5.64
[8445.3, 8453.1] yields 5.59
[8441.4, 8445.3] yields 5.46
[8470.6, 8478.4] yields 5.46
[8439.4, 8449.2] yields 5.5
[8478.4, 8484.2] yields 5.63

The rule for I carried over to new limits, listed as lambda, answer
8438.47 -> 5.53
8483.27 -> 5.68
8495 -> 5.3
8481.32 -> 5.63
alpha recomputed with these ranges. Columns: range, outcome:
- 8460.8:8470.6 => 5.72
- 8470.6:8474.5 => 5.47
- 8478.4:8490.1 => 5.68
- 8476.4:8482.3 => 5.63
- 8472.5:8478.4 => 5.48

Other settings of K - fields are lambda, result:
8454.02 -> 5.67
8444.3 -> 5.45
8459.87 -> 5.64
